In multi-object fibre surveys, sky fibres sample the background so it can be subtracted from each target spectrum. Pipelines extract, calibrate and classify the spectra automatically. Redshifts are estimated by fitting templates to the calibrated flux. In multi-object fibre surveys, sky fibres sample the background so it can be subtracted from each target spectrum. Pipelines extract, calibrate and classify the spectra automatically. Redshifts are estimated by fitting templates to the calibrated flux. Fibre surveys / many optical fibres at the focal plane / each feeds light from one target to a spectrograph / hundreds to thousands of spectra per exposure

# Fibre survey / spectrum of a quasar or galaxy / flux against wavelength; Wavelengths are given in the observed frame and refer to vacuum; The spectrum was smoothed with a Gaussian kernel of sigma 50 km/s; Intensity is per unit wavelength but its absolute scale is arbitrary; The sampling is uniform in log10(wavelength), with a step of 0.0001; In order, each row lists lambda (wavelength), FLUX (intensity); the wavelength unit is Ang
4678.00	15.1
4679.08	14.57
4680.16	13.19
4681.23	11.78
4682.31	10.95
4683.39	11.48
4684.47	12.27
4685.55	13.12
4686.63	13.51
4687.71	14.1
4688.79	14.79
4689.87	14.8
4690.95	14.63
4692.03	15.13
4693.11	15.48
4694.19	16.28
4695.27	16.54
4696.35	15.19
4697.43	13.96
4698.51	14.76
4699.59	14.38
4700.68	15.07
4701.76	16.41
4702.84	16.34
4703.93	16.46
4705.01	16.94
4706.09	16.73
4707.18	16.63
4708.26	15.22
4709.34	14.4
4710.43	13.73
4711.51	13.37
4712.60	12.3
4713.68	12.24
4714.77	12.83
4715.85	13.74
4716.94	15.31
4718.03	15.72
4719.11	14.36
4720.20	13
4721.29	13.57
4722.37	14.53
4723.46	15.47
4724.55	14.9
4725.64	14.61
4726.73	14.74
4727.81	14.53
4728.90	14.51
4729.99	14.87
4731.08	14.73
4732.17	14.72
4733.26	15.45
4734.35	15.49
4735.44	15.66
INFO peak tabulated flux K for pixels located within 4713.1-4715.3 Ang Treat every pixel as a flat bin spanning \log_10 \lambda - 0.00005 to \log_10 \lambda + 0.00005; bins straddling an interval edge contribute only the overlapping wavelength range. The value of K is 12.83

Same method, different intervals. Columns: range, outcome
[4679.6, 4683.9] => 13.19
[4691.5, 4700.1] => 16.54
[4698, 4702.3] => 16.41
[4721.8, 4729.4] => 15.47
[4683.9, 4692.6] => 15.13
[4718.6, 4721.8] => 14.36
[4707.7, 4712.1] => 15.22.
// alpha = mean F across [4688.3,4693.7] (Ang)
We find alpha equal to 15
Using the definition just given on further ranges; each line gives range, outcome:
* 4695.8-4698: 14.6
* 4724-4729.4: 14.7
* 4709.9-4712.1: 13.5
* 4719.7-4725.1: 14.3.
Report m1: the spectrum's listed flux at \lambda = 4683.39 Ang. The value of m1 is 11.48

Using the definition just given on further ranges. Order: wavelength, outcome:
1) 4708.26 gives 15.22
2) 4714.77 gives 12.83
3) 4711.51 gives 13.37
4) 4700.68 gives 15.07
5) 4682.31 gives 10.95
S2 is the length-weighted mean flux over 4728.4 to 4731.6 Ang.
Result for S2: 14.7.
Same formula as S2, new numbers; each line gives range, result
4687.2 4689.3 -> 14.4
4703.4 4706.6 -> 16.7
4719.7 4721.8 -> 13.3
